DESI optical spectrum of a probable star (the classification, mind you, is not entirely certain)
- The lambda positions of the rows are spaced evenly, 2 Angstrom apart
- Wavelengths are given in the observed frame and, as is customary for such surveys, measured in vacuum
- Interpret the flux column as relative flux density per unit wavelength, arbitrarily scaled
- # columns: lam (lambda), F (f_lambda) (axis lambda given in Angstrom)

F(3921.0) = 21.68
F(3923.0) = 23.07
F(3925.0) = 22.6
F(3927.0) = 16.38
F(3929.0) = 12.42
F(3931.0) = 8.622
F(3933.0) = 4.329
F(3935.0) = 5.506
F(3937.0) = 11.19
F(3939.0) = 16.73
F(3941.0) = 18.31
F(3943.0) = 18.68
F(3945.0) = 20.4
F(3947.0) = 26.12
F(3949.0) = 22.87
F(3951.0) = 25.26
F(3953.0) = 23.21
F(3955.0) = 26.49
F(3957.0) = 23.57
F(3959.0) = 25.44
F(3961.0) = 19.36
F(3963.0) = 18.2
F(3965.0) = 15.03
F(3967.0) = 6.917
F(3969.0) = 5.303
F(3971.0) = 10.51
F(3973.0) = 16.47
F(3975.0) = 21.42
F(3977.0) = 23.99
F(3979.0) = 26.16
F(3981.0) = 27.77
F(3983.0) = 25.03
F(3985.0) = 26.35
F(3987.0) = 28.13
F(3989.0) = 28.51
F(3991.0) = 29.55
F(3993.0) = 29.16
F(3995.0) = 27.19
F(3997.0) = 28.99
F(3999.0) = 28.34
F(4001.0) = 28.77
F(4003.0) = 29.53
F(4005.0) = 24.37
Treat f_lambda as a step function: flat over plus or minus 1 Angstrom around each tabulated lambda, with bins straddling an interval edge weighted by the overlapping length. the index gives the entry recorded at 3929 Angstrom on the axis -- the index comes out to 12.42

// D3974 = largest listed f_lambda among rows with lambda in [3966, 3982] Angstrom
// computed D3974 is 27.77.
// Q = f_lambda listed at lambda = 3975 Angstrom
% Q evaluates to 21.42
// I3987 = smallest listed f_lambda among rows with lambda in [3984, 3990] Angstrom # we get 26.35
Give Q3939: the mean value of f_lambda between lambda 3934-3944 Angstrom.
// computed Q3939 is 14.1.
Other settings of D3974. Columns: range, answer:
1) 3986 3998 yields 29.55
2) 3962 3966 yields 18.2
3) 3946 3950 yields 26.12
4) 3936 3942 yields 18.31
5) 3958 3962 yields 25.44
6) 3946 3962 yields 26.49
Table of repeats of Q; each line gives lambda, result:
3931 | 8.622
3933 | 4.329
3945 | 20.4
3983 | 25.03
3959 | 25.44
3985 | 26.35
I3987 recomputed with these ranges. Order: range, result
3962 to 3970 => 5.303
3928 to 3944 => 4.329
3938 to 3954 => 16.73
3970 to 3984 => 10.51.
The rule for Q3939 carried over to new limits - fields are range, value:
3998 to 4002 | 28.6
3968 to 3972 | 7.91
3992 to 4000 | 28.4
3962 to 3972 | 11.2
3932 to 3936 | 4.92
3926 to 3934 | 10.4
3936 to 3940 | 14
